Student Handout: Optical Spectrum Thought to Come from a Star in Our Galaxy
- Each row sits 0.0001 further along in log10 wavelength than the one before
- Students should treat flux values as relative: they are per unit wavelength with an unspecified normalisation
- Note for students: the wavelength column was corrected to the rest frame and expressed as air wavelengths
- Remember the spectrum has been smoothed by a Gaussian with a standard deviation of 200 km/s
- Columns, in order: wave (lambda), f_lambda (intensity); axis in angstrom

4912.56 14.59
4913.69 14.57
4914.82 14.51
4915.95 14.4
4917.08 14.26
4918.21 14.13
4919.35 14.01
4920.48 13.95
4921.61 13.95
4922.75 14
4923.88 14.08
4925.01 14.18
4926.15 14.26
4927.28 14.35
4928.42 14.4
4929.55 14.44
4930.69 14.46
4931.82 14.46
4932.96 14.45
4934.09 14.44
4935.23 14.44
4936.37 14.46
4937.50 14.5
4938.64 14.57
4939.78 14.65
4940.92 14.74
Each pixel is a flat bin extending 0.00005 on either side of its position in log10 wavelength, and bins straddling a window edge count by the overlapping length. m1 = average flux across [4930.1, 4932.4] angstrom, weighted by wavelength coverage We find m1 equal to 14.4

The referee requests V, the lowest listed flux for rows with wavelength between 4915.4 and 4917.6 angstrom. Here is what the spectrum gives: 14.26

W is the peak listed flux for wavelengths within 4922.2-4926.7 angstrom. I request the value 14.26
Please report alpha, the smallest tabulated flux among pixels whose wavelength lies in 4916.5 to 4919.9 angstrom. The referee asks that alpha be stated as 14.01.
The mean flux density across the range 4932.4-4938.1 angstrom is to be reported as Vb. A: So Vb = 14.5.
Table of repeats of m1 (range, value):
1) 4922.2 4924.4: 14.1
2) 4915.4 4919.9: 14.2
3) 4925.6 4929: 14.4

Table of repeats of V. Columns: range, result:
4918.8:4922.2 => 13.95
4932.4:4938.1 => 14.44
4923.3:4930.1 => 14.08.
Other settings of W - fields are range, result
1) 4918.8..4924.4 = 14.08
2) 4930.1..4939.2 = 14.57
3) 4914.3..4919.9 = 14.51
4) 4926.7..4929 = 14.4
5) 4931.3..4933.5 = 14.46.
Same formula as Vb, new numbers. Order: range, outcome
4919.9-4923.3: 14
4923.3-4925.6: 14.1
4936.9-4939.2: 14.6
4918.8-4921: 14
